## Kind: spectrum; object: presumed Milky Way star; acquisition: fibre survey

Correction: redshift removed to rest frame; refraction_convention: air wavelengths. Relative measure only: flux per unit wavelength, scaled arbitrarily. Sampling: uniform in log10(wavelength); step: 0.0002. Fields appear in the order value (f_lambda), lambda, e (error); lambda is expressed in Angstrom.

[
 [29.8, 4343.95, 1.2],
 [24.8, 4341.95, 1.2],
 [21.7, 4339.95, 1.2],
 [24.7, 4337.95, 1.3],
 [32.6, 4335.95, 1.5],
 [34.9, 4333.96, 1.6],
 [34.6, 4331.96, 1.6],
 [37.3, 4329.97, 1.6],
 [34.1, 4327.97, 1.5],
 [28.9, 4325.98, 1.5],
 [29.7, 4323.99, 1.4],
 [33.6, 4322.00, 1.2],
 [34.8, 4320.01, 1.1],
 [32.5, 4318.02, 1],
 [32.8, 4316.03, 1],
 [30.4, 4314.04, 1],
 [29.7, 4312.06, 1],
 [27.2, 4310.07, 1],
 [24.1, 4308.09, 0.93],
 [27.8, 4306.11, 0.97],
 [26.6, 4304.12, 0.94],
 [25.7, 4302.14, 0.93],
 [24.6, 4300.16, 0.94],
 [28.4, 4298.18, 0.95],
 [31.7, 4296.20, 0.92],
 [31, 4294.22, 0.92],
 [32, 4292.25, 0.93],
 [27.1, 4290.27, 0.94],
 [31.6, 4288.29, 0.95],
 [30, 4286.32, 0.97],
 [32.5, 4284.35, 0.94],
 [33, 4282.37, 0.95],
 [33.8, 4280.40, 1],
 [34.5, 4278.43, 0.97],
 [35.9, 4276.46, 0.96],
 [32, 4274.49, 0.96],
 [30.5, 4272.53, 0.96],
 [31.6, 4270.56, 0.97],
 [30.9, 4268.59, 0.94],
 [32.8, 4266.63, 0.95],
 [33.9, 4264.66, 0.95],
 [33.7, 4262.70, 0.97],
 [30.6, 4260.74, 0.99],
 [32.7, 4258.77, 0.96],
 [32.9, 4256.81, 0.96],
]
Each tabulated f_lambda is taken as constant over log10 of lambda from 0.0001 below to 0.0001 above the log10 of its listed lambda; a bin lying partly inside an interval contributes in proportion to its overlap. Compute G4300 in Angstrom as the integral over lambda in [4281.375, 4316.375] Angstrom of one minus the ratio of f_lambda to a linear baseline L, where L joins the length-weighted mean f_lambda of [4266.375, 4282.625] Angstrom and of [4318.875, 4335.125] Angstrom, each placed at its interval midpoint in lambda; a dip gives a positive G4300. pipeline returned 4.16 Angstrom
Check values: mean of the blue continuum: 32.8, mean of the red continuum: 33.5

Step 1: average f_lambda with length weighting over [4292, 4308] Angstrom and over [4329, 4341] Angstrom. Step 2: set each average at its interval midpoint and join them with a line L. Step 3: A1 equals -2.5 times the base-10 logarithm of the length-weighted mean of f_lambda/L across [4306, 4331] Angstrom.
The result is -0.05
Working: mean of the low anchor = 28.1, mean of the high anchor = 30.9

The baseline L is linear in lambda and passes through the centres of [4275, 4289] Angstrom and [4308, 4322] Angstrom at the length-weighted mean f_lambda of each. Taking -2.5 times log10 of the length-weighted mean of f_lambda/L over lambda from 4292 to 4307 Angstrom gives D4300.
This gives 0.13 mag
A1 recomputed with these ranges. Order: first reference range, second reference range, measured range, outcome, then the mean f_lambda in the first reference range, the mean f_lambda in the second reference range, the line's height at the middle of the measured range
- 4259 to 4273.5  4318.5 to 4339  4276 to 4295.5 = 0.00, 32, 32.5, 32.2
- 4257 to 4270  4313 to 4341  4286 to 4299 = 0.06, 32.4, 31.6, 32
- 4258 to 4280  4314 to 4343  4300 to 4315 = 0.17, 32.7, 31.2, 31.7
